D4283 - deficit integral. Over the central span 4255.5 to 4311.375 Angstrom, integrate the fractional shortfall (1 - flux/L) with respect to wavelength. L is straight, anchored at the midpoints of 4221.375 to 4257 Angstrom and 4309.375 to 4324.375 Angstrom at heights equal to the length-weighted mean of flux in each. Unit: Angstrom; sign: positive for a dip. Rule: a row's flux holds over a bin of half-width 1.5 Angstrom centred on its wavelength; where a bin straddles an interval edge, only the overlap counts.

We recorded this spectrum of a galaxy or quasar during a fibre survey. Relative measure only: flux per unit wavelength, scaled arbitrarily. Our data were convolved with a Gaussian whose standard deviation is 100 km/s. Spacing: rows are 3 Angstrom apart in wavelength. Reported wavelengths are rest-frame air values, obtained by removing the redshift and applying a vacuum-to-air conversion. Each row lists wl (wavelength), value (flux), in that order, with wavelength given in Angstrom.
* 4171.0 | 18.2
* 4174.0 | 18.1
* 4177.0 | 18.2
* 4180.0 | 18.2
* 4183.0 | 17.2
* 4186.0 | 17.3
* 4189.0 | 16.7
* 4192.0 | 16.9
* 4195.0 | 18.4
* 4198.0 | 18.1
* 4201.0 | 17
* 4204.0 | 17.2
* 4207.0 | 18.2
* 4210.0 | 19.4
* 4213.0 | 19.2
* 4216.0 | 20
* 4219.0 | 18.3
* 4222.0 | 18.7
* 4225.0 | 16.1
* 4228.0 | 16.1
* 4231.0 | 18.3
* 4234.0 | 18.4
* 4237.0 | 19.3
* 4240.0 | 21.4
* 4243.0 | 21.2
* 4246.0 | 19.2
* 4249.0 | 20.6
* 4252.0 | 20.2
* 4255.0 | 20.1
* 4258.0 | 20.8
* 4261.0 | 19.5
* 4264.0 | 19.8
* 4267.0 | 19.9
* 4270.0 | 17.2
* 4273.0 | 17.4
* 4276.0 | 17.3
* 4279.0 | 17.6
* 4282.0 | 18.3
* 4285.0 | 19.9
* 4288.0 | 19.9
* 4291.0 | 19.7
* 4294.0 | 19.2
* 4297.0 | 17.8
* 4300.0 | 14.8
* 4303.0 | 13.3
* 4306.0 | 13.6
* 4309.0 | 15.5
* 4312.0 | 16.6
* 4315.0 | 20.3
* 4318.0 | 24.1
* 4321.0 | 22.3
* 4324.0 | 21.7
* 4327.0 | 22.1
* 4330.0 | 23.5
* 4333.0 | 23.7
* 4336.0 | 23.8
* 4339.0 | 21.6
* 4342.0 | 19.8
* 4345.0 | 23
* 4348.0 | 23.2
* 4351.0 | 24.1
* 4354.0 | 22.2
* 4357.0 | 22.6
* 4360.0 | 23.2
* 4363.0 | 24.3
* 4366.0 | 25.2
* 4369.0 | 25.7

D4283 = 5.7 Angstrom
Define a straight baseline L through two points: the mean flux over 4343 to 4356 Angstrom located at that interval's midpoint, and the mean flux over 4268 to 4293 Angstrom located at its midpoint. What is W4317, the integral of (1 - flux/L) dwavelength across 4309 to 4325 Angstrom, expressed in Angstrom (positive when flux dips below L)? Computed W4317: 0.3 Angstrom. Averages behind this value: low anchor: 18.5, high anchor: 23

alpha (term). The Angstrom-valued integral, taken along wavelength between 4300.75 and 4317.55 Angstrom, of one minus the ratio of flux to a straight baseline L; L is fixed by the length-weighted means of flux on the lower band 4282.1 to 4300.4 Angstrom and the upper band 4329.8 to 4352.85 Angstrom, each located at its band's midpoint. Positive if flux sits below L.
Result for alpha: 3.3 Angstrom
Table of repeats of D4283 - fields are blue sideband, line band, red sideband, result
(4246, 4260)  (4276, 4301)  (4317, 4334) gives 3.6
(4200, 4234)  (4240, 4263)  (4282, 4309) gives -3.4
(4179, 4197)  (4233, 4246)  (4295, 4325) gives -1.7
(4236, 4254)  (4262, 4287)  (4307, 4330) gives 2.3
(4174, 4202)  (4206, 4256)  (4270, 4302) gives -3.6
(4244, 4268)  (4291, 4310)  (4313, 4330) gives 4.8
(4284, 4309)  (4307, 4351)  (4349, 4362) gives -2.3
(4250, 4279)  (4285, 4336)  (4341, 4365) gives 4.1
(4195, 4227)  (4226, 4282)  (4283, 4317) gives -3.9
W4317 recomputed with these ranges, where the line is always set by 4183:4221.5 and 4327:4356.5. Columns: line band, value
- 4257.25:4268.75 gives 0.1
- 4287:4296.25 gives 0.7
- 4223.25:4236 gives 1.1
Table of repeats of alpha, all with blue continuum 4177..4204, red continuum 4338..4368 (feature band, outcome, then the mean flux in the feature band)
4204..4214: -0.3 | 18.7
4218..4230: 0.9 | 17.3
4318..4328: -0.2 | 22.3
